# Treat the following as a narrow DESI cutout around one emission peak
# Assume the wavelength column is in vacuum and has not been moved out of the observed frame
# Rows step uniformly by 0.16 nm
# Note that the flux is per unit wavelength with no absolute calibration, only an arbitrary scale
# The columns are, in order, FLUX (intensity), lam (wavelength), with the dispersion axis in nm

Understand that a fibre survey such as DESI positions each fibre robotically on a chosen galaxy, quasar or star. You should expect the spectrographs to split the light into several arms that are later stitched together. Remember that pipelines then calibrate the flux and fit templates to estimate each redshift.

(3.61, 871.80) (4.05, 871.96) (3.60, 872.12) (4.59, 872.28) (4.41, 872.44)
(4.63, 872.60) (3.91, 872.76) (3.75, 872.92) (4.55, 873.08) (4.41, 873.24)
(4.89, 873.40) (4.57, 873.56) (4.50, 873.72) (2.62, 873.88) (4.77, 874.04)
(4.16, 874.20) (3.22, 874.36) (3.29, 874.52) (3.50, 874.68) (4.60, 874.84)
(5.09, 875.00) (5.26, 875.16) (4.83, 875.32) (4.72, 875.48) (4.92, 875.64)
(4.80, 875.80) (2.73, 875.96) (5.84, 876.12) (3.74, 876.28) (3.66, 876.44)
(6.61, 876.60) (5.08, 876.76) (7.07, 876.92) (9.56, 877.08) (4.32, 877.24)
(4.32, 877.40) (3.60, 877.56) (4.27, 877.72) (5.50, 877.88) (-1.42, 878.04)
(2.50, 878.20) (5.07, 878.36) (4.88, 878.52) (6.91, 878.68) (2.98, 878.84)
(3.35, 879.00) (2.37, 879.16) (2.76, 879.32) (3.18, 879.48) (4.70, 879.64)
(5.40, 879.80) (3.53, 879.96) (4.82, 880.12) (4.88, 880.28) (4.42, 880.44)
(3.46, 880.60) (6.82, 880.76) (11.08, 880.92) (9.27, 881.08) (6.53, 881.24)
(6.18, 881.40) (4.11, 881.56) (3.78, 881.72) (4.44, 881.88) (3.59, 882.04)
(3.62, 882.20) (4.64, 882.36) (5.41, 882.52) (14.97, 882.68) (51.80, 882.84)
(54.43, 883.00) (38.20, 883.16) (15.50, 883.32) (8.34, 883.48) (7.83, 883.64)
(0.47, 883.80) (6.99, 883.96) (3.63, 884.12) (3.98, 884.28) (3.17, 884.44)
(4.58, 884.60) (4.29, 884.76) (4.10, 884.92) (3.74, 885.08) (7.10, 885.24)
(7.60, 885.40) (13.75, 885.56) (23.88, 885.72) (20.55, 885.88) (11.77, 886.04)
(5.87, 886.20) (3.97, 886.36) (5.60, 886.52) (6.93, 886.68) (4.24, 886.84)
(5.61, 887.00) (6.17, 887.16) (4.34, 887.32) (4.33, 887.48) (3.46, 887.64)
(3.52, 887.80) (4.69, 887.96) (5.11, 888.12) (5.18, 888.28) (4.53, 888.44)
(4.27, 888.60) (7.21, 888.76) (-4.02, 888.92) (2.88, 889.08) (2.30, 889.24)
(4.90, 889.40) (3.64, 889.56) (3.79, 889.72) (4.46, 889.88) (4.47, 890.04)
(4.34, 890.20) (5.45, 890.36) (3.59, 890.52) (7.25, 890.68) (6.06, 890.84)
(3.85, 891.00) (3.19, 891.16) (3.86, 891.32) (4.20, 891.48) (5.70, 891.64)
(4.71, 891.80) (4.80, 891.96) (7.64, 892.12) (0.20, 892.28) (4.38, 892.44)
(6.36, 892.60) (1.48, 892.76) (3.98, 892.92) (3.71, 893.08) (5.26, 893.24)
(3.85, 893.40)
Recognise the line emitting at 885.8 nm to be [N II] 6583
